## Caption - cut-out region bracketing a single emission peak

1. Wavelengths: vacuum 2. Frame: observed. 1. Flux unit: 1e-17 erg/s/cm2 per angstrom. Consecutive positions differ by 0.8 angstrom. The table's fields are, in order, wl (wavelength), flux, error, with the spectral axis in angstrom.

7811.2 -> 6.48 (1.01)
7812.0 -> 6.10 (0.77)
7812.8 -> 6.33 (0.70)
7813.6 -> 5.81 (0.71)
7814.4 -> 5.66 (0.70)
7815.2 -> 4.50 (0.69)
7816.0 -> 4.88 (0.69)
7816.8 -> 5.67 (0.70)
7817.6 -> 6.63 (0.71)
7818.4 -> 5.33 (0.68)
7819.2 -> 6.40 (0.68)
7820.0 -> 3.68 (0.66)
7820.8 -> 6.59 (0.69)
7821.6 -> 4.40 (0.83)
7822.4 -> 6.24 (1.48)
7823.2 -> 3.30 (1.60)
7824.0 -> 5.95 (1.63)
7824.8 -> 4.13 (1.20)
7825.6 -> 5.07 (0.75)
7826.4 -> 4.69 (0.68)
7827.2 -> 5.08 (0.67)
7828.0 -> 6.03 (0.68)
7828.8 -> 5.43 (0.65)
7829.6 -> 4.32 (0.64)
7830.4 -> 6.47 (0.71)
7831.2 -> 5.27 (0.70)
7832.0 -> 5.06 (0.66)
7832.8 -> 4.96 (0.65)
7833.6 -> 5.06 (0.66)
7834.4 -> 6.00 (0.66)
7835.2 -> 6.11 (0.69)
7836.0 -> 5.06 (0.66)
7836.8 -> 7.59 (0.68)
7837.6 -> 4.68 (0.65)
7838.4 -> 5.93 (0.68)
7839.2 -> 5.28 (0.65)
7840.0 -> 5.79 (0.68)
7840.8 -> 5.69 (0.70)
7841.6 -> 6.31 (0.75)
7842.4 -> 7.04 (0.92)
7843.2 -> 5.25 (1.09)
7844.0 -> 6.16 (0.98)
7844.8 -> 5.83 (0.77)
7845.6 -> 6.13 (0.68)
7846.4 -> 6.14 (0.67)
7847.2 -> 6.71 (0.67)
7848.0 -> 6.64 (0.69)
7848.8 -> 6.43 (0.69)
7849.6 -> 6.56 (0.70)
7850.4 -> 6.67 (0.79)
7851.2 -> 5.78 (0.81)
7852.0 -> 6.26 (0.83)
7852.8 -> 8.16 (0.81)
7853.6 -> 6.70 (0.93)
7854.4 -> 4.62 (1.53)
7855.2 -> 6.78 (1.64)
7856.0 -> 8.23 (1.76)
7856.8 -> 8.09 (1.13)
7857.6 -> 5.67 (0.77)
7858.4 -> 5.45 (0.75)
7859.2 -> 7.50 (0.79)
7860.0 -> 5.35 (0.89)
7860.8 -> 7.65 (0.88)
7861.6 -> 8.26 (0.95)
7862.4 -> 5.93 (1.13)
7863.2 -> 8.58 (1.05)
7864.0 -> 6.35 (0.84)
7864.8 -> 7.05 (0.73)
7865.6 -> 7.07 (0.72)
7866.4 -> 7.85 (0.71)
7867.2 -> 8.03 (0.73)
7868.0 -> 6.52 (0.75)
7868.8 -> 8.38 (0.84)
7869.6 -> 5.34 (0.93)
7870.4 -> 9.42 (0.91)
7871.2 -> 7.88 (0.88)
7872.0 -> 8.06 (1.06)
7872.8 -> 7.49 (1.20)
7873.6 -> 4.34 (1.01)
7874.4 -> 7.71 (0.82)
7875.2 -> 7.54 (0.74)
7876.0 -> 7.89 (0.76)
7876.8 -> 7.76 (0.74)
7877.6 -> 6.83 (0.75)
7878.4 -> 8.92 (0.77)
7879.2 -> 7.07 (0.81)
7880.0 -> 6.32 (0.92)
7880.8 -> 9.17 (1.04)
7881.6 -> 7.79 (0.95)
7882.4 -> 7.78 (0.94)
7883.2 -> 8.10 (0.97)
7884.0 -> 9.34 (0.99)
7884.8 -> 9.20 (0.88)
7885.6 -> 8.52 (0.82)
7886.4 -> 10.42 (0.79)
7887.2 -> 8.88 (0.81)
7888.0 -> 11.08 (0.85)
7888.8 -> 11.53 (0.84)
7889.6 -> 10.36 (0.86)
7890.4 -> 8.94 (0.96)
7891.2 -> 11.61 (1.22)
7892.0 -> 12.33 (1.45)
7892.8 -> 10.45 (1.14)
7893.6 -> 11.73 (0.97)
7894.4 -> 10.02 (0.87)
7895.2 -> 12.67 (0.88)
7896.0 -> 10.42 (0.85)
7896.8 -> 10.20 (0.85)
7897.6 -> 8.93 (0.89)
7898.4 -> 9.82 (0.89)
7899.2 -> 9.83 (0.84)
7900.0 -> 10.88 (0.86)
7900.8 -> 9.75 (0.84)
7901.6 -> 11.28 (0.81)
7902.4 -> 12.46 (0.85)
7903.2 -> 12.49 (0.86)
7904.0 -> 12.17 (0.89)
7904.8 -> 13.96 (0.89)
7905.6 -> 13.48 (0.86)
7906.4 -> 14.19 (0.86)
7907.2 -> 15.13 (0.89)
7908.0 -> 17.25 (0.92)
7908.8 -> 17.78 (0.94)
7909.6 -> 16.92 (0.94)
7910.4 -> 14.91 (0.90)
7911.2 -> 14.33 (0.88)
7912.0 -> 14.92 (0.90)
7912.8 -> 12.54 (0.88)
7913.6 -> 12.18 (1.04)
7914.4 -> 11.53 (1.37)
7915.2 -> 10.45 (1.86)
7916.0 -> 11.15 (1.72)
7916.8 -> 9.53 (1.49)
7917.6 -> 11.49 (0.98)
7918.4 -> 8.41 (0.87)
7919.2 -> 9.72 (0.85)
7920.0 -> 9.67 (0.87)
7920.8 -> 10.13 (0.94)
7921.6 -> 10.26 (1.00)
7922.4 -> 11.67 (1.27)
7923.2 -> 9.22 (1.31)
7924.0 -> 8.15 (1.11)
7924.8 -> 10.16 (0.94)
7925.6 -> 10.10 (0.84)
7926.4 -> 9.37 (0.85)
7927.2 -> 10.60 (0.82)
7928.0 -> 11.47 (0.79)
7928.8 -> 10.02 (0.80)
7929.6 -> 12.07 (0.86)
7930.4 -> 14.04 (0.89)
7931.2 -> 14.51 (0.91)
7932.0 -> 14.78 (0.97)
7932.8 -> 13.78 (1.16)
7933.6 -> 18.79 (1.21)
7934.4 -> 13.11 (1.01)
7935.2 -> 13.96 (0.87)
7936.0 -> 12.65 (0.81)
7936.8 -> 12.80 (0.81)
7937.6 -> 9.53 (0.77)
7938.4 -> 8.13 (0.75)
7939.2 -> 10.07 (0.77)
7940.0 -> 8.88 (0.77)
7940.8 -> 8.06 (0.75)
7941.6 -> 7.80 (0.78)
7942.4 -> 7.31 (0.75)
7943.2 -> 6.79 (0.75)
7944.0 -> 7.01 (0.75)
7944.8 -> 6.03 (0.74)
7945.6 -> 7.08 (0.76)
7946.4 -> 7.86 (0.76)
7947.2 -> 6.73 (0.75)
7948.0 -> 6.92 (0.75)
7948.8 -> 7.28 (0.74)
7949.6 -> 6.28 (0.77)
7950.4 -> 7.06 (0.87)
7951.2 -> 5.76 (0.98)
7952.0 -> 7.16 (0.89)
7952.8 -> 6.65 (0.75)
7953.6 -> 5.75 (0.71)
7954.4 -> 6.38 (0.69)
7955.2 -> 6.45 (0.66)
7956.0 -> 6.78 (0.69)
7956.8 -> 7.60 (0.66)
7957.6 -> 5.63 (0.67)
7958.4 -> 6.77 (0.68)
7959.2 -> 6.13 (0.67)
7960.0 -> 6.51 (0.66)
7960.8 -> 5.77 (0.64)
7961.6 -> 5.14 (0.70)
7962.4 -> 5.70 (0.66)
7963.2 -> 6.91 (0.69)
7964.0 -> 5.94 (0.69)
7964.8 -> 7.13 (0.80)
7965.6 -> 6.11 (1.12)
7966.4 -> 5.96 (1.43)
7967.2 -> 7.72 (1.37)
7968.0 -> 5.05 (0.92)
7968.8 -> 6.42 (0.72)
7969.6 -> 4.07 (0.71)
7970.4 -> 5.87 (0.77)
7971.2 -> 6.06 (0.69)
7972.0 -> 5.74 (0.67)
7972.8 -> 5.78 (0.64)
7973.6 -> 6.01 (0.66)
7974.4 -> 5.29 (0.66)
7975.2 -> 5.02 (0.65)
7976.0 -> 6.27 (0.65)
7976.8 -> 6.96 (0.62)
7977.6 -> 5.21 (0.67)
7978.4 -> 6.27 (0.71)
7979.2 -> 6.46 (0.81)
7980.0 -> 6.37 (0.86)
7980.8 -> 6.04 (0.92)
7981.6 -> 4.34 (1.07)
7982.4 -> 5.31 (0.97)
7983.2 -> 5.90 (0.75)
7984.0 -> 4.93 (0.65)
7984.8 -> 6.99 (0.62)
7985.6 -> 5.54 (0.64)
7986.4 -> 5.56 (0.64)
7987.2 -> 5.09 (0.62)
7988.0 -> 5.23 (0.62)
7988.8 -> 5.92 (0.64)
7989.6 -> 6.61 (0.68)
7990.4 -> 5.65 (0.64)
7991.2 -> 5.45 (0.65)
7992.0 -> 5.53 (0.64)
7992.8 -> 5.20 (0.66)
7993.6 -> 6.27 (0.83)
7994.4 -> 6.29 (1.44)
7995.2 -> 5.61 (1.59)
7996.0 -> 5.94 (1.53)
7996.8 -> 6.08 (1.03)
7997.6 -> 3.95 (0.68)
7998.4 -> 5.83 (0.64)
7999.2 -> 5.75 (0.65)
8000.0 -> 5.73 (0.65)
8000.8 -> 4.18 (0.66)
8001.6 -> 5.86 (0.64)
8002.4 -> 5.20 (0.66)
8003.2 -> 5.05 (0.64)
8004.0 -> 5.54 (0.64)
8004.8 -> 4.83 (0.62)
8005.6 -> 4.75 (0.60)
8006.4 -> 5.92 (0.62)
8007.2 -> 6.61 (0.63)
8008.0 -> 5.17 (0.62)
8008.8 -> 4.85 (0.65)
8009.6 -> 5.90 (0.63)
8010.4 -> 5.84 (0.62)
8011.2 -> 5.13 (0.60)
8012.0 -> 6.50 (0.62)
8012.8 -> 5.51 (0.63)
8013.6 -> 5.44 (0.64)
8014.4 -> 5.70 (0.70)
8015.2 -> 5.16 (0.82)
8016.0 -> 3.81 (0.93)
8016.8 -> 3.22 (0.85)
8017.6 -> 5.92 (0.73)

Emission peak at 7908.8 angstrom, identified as H-alpha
